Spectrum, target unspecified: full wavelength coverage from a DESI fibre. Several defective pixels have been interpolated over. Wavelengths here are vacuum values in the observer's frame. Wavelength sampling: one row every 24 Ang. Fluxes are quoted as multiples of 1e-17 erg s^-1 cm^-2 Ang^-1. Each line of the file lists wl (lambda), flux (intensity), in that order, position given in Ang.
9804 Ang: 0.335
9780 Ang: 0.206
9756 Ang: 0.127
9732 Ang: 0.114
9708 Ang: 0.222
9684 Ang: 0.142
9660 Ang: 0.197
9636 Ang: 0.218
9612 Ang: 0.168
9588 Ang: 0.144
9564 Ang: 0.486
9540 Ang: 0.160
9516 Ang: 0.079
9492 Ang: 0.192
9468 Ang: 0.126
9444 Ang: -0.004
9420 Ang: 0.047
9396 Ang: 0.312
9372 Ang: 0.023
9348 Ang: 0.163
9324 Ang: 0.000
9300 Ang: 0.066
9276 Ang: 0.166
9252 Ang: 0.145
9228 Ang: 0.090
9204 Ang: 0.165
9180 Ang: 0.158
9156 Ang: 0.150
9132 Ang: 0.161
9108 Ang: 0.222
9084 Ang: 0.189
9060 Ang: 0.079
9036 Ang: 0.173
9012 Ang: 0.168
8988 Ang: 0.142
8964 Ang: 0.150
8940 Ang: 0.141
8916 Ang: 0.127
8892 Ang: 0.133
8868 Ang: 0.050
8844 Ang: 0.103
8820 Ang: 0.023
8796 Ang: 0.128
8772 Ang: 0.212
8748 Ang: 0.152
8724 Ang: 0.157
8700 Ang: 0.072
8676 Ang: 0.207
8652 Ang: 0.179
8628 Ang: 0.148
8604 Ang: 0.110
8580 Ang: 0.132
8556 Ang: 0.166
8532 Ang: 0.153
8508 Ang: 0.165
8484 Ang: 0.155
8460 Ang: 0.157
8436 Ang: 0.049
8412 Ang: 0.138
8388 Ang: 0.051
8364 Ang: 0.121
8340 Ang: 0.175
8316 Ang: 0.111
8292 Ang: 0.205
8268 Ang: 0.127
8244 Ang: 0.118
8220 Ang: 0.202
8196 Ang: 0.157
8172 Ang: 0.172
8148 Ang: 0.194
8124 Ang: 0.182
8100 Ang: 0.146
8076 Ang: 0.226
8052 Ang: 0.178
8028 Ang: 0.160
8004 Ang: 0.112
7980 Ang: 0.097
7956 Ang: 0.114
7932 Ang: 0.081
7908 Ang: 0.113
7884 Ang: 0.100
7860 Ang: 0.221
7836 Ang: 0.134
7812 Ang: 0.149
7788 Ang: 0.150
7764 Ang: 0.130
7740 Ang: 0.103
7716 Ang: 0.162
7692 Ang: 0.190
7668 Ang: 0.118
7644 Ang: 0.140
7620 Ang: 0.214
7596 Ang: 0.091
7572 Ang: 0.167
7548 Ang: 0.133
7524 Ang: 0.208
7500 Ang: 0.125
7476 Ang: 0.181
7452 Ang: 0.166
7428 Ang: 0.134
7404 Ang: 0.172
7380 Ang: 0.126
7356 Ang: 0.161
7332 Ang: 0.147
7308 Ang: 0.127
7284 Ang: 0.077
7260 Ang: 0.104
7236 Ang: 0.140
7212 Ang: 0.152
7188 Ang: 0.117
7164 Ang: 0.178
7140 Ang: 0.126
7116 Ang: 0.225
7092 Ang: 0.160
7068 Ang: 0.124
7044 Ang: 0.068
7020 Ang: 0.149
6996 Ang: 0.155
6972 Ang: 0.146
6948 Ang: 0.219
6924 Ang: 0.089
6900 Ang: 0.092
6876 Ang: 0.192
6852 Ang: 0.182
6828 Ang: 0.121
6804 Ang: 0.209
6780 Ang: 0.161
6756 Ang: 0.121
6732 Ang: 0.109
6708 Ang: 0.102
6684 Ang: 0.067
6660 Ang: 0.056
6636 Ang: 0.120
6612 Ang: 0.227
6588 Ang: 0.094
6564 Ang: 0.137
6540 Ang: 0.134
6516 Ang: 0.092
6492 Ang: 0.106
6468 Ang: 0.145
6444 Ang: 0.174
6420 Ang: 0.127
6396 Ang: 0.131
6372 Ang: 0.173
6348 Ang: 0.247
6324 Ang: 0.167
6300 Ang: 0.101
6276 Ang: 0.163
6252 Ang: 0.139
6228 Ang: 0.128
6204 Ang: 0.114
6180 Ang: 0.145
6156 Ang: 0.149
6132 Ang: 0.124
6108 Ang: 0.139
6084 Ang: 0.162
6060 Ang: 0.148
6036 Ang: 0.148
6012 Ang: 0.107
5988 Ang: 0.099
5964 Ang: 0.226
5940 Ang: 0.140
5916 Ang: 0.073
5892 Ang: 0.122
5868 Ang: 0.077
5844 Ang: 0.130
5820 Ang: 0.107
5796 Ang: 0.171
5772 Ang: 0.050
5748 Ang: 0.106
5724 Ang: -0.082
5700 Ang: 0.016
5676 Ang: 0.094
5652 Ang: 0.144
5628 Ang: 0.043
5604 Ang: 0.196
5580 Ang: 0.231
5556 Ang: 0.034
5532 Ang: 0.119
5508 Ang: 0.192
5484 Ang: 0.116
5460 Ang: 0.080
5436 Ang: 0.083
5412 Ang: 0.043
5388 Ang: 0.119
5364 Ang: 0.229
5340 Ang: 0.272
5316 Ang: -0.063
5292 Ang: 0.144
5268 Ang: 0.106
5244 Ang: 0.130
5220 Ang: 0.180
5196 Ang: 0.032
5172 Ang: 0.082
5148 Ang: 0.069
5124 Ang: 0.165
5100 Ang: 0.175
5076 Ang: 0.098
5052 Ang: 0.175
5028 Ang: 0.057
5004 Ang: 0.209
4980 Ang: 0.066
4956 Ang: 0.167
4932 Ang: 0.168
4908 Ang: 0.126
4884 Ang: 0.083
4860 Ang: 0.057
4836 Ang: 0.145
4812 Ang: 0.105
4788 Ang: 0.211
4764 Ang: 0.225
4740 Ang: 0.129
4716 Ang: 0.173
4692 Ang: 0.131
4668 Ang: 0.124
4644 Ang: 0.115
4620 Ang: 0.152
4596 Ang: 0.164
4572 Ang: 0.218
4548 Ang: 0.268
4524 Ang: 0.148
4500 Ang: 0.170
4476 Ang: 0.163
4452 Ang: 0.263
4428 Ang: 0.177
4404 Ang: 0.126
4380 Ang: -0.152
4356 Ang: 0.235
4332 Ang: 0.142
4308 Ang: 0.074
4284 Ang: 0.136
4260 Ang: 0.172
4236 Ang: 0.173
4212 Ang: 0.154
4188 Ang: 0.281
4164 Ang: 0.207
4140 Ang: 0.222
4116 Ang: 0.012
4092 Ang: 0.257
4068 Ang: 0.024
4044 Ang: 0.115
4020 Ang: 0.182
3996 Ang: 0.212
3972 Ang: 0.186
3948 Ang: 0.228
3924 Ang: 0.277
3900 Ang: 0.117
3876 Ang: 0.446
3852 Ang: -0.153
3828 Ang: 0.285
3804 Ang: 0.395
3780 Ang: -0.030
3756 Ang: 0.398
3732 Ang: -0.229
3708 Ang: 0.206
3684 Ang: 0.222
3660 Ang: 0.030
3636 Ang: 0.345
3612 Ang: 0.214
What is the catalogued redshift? 1.57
